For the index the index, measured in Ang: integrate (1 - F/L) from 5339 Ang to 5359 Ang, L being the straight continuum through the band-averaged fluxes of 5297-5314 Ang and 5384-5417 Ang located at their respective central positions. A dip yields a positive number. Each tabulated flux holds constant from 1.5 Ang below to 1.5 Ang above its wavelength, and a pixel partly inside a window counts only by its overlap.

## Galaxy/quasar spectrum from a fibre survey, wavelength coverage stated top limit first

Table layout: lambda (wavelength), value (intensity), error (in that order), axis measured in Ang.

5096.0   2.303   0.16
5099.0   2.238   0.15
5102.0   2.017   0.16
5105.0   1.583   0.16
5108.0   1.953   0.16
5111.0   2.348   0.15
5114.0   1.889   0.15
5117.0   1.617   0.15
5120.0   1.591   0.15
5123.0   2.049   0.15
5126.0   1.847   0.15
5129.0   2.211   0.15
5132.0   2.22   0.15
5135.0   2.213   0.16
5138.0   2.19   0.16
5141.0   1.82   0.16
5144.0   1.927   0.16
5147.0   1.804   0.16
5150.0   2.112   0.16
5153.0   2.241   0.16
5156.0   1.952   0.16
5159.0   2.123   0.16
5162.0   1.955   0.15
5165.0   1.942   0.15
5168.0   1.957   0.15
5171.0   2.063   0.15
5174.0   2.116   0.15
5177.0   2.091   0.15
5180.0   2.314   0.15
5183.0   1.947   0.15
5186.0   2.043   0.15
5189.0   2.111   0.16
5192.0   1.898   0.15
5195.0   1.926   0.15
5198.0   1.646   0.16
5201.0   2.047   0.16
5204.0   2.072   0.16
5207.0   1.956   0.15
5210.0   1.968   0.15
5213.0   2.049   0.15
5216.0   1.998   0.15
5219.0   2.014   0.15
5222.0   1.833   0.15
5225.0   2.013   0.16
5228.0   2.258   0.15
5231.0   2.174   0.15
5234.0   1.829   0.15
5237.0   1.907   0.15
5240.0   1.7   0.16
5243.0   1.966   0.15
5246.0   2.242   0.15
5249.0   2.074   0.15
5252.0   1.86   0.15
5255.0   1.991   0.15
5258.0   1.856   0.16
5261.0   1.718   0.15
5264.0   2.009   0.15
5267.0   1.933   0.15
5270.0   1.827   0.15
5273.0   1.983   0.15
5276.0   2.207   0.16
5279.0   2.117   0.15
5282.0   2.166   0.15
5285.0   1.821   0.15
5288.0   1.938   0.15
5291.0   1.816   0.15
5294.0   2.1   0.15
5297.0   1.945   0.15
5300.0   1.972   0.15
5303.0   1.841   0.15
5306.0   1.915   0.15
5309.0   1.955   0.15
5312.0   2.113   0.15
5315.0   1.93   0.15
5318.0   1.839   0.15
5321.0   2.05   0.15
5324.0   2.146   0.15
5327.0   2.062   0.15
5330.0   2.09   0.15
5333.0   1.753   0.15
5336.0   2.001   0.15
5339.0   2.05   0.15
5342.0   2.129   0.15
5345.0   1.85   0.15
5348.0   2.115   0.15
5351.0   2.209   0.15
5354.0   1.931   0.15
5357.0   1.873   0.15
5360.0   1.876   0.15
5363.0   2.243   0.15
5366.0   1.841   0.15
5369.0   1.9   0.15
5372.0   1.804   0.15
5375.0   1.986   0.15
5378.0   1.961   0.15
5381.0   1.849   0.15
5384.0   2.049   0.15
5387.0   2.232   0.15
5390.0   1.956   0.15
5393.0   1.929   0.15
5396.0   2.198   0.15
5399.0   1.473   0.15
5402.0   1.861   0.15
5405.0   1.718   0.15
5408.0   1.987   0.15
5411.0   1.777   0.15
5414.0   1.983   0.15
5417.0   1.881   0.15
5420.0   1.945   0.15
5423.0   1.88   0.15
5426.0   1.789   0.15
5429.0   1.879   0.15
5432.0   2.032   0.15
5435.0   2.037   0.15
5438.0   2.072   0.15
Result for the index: -0.8 Ang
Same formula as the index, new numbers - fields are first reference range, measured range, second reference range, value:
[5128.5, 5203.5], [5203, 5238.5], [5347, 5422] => 0.1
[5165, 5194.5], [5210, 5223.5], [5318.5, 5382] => 0.4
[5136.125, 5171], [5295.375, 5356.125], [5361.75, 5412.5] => -1.5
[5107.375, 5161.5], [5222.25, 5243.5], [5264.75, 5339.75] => 0.2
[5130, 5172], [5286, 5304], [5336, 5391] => 0.7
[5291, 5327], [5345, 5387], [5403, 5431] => -1.2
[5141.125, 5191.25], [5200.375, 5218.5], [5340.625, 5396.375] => 0.1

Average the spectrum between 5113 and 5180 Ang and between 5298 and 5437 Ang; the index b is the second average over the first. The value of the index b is 0.97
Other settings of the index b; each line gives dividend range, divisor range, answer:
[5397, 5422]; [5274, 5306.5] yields 0.92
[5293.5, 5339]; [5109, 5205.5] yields 0.99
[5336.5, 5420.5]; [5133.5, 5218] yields 0.97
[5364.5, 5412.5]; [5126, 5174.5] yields 0.93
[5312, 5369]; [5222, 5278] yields 1.01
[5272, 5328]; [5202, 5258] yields 1.00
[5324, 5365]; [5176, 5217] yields 1.01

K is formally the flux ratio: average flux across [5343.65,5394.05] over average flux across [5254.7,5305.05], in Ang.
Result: 1.01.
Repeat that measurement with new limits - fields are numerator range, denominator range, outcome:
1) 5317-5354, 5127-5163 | 0.98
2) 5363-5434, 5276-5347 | 0.96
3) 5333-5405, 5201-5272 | 1.00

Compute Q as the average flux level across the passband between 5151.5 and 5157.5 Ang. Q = 2.1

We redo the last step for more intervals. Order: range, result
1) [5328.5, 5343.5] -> 2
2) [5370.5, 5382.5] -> 1.9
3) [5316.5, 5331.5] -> 2.04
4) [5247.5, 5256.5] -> 1.97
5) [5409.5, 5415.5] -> 1.88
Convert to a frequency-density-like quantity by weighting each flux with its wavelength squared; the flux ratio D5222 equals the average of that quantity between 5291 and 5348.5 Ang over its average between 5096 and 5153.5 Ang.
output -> 1.1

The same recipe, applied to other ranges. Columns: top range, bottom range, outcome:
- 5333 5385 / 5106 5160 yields 1.07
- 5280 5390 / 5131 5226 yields 1.04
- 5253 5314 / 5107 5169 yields 1.04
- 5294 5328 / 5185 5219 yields 1.05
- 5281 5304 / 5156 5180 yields 1.00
